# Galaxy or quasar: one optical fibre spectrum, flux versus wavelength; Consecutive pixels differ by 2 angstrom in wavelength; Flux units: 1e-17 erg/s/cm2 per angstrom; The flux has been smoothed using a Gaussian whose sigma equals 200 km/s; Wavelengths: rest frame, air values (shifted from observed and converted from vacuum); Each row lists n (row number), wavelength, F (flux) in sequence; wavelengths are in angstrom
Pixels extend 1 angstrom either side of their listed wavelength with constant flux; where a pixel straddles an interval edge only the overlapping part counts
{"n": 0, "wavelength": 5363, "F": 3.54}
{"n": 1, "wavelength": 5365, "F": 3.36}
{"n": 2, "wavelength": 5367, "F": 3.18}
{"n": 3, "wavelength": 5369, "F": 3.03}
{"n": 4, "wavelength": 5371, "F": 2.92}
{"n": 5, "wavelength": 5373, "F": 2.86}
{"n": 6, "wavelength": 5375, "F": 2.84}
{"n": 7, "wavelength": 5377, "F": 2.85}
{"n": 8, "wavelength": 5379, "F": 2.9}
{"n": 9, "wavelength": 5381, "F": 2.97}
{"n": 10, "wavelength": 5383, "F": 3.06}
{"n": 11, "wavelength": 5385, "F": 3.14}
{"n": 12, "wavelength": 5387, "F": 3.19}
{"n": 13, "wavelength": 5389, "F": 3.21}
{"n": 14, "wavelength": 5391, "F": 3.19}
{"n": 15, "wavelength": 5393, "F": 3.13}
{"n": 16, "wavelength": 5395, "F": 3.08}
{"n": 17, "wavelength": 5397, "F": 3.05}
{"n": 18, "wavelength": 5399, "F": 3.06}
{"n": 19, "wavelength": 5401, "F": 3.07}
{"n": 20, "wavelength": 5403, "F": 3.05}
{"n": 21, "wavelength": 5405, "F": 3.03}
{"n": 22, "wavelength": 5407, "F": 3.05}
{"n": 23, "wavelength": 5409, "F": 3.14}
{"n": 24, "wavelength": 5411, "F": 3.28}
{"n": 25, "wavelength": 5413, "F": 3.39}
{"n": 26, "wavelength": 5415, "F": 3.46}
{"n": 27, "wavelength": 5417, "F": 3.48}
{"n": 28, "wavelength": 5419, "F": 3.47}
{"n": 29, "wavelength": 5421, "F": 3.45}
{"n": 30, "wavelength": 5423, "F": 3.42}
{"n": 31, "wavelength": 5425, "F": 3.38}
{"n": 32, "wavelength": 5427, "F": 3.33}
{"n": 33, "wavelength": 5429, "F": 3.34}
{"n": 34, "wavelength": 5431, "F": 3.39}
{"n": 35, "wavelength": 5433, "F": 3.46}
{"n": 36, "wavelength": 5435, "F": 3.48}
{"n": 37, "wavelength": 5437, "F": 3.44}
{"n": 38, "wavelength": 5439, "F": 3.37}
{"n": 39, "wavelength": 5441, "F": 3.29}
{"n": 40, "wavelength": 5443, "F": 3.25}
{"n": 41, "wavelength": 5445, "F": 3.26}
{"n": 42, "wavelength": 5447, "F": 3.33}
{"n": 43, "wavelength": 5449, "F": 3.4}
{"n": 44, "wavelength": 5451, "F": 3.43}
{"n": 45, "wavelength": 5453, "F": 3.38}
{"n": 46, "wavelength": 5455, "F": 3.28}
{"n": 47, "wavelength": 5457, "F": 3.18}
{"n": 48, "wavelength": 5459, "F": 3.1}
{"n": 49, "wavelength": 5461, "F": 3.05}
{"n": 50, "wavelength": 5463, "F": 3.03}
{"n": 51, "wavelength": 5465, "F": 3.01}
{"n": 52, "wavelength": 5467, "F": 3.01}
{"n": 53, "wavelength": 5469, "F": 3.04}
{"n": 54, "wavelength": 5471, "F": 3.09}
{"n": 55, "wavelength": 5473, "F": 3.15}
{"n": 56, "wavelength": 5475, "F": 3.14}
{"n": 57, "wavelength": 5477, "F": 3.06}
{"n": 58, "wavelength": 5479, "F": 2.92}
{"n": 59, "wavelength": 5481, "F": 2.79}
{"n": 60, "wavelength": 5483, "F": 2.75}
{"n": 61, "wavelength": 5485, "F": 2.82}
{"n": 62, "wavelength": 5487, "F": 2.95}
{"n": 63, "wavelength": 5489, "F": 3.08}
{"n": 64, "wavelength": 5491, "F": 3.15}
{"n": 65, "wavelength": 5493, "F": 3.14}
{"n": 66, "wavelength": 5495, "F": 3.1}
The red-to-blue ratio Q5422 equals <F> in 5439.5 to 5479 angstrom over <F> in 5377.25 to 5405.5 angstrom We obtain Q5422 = 1.03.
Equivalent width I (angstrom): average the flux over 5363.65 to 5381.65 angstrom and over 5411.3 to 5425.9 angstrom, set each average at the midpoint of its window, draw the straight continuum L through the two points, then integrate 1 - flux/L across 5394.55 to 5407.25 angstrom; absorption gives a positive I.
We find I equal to 0.8 angstrom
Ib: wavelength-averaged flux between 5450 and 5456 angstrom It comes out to 3.36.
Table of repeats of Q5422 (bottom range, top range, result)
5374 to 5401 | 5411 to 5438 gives 1.12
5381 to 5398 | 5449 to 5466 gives 1.02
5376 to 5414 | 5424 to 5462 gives 1.07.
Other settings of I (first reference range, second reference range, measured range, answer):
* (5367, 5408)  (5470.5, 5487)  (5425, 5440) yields -2.0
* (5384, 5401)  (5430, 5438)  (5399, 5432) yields 0.1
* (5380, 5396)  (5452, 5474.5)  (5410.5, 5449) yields -3.3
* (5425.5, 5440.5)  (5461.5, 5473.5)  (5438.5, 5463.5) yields -0.3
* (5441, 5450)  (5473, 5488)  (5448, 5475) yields -0.2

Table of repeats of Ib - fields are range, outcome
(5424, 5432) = 3.36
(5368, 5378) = 2.9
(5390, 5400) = 3.1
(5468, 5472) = 3.06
